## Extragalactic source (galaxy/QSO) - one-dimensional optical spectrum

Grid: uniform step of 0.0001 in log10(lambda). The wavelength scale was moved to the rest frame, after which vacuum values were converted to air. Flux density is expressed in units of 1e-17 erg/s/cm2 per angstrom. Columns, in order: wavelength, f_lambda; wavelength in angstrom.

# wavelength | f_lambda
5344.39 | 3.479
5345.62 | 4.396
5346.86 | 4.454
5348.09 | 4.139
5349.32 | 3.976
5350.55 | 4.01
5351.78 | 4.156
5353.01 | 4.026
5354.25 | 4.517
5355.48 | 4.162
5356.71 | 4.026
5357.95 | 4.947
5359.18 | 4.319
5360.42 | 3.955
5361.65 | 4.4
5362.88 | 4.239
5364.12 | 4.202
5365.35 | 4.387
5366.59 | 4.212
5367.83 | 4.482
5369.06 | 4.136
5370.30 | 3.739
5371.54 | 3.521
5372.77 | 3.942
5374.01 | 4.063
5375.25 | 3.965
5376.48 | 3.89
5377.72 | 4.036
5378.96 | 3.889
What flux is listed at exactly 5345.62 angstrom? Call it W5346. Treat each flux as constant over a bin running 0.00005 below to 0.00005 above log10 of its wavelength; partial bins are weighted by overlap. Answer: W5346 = 4.396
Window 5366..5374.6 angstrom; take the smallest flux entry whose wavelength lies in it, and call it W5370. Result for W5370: 3.521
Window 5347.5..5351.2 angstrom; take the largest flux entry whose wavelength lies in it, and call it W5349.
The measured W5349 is 4.139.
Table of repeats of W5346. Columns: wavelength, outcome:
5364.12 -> 4.202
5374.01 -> 4.063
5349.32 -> 3.976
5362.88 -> 4.239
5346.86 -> 4.454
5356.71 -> 4.026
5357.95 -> 4.947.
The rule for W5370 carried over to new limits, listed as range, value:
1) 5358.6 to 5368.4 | 3.955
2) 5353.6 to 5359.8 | 4.026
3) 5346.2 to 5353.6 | 3.976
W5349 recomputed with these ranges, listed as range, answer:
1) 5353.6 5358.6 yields 4.947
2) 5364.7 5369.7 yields 4.482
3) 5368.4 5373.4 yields 4.136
